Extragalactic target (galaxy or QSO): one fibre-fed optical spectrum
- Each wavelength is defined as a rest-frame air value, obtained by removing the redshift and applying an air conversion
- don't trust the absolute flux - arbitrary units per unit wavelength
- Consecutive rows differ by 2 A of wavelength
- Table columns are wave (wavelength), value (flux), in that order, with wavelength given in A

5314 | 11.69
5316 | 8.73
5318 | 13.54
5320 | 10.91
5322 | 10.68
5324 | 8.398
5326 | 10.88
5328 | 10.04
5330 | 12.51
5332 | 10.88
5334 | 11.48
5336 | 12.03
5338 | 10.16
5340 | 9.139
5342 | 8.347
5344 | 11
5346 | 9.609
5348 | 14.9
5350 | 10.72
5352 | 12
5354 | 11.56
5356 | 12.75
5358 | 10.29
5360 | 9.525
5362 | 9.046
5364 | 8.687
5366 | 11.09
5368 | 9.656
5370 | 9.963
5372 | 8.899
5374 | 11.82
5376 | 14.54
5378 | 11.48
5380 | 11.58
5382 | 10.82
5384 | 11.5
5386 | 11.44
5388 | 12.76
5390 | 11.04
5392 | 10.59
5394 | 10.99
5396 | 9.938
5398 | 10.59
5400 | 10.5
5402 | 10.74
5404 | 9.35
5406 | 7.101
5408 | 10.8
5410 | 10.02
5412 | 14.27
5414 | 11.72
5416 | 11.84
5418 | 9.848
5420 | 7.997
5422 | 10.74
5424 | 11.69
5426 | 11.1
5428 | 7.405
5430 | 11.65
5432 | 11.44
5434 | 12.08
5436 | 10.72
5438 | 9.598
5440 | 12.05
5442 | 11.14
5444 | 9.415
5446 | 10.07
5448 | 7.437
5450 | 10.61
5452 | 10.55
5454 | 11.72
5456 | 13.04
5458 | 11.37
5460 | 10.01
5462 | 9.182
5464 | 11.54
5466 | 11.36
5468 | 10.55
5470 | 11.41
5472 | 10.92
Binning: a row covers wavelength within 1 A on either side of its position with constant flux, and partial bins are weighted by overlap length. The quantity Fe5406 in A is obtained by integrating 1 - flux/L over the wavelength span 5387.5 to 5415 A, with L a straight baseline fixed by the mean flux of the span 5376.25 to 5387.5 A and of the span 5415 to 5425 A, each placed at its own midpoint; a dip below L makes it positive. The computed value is 0.8 A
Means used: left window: 11.6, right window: 10.4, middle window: 10.7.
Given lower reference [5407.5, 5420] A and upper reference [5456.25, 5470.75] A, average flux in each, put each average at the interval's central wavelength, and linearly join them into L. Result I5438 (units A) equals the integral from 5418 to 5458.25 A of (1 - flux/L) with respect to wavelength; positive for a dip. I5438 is 1.7 A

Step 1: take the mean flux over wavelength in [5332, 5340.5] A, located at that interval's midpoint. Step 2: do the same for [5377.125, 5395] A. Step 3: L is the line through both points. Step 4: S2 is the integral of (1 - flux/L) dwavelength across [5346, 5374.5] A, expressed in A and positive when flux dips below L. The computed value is 0.9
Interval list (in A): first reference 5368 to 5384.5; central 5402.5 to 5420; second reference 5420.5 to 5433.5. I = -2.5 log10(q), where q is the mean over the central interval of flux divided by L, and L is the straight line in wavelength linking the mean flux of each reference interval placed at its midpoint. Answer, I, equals 0.03 mag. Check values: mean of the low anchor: 11.2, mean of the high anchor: 10.6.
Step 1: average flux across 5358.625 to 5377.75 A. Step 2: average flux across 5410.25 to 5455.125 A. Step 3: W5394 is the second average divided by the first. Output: 1.03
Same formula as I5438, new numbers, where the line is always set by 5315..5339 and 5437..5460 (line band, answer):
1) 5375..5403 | -1.55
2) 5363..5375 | 0.84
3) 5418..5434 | 0.42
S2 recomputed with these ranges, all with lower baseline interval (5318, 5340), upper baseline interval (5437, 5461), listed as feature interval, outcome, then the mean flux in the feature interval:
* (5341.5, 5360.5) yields -0.7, 11.2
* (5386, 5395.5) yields -0.5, 11.3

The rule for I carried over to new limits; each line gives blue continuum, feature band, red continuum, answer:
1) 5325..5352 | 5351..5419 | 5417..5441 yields -0.012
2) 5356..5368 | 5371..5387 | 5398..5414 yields -0.134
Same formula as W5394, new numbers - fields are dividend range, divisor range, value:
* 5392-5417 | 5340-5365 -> 1.00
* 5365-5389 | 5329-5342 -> 1.04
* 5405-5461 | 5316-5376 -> 0.99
